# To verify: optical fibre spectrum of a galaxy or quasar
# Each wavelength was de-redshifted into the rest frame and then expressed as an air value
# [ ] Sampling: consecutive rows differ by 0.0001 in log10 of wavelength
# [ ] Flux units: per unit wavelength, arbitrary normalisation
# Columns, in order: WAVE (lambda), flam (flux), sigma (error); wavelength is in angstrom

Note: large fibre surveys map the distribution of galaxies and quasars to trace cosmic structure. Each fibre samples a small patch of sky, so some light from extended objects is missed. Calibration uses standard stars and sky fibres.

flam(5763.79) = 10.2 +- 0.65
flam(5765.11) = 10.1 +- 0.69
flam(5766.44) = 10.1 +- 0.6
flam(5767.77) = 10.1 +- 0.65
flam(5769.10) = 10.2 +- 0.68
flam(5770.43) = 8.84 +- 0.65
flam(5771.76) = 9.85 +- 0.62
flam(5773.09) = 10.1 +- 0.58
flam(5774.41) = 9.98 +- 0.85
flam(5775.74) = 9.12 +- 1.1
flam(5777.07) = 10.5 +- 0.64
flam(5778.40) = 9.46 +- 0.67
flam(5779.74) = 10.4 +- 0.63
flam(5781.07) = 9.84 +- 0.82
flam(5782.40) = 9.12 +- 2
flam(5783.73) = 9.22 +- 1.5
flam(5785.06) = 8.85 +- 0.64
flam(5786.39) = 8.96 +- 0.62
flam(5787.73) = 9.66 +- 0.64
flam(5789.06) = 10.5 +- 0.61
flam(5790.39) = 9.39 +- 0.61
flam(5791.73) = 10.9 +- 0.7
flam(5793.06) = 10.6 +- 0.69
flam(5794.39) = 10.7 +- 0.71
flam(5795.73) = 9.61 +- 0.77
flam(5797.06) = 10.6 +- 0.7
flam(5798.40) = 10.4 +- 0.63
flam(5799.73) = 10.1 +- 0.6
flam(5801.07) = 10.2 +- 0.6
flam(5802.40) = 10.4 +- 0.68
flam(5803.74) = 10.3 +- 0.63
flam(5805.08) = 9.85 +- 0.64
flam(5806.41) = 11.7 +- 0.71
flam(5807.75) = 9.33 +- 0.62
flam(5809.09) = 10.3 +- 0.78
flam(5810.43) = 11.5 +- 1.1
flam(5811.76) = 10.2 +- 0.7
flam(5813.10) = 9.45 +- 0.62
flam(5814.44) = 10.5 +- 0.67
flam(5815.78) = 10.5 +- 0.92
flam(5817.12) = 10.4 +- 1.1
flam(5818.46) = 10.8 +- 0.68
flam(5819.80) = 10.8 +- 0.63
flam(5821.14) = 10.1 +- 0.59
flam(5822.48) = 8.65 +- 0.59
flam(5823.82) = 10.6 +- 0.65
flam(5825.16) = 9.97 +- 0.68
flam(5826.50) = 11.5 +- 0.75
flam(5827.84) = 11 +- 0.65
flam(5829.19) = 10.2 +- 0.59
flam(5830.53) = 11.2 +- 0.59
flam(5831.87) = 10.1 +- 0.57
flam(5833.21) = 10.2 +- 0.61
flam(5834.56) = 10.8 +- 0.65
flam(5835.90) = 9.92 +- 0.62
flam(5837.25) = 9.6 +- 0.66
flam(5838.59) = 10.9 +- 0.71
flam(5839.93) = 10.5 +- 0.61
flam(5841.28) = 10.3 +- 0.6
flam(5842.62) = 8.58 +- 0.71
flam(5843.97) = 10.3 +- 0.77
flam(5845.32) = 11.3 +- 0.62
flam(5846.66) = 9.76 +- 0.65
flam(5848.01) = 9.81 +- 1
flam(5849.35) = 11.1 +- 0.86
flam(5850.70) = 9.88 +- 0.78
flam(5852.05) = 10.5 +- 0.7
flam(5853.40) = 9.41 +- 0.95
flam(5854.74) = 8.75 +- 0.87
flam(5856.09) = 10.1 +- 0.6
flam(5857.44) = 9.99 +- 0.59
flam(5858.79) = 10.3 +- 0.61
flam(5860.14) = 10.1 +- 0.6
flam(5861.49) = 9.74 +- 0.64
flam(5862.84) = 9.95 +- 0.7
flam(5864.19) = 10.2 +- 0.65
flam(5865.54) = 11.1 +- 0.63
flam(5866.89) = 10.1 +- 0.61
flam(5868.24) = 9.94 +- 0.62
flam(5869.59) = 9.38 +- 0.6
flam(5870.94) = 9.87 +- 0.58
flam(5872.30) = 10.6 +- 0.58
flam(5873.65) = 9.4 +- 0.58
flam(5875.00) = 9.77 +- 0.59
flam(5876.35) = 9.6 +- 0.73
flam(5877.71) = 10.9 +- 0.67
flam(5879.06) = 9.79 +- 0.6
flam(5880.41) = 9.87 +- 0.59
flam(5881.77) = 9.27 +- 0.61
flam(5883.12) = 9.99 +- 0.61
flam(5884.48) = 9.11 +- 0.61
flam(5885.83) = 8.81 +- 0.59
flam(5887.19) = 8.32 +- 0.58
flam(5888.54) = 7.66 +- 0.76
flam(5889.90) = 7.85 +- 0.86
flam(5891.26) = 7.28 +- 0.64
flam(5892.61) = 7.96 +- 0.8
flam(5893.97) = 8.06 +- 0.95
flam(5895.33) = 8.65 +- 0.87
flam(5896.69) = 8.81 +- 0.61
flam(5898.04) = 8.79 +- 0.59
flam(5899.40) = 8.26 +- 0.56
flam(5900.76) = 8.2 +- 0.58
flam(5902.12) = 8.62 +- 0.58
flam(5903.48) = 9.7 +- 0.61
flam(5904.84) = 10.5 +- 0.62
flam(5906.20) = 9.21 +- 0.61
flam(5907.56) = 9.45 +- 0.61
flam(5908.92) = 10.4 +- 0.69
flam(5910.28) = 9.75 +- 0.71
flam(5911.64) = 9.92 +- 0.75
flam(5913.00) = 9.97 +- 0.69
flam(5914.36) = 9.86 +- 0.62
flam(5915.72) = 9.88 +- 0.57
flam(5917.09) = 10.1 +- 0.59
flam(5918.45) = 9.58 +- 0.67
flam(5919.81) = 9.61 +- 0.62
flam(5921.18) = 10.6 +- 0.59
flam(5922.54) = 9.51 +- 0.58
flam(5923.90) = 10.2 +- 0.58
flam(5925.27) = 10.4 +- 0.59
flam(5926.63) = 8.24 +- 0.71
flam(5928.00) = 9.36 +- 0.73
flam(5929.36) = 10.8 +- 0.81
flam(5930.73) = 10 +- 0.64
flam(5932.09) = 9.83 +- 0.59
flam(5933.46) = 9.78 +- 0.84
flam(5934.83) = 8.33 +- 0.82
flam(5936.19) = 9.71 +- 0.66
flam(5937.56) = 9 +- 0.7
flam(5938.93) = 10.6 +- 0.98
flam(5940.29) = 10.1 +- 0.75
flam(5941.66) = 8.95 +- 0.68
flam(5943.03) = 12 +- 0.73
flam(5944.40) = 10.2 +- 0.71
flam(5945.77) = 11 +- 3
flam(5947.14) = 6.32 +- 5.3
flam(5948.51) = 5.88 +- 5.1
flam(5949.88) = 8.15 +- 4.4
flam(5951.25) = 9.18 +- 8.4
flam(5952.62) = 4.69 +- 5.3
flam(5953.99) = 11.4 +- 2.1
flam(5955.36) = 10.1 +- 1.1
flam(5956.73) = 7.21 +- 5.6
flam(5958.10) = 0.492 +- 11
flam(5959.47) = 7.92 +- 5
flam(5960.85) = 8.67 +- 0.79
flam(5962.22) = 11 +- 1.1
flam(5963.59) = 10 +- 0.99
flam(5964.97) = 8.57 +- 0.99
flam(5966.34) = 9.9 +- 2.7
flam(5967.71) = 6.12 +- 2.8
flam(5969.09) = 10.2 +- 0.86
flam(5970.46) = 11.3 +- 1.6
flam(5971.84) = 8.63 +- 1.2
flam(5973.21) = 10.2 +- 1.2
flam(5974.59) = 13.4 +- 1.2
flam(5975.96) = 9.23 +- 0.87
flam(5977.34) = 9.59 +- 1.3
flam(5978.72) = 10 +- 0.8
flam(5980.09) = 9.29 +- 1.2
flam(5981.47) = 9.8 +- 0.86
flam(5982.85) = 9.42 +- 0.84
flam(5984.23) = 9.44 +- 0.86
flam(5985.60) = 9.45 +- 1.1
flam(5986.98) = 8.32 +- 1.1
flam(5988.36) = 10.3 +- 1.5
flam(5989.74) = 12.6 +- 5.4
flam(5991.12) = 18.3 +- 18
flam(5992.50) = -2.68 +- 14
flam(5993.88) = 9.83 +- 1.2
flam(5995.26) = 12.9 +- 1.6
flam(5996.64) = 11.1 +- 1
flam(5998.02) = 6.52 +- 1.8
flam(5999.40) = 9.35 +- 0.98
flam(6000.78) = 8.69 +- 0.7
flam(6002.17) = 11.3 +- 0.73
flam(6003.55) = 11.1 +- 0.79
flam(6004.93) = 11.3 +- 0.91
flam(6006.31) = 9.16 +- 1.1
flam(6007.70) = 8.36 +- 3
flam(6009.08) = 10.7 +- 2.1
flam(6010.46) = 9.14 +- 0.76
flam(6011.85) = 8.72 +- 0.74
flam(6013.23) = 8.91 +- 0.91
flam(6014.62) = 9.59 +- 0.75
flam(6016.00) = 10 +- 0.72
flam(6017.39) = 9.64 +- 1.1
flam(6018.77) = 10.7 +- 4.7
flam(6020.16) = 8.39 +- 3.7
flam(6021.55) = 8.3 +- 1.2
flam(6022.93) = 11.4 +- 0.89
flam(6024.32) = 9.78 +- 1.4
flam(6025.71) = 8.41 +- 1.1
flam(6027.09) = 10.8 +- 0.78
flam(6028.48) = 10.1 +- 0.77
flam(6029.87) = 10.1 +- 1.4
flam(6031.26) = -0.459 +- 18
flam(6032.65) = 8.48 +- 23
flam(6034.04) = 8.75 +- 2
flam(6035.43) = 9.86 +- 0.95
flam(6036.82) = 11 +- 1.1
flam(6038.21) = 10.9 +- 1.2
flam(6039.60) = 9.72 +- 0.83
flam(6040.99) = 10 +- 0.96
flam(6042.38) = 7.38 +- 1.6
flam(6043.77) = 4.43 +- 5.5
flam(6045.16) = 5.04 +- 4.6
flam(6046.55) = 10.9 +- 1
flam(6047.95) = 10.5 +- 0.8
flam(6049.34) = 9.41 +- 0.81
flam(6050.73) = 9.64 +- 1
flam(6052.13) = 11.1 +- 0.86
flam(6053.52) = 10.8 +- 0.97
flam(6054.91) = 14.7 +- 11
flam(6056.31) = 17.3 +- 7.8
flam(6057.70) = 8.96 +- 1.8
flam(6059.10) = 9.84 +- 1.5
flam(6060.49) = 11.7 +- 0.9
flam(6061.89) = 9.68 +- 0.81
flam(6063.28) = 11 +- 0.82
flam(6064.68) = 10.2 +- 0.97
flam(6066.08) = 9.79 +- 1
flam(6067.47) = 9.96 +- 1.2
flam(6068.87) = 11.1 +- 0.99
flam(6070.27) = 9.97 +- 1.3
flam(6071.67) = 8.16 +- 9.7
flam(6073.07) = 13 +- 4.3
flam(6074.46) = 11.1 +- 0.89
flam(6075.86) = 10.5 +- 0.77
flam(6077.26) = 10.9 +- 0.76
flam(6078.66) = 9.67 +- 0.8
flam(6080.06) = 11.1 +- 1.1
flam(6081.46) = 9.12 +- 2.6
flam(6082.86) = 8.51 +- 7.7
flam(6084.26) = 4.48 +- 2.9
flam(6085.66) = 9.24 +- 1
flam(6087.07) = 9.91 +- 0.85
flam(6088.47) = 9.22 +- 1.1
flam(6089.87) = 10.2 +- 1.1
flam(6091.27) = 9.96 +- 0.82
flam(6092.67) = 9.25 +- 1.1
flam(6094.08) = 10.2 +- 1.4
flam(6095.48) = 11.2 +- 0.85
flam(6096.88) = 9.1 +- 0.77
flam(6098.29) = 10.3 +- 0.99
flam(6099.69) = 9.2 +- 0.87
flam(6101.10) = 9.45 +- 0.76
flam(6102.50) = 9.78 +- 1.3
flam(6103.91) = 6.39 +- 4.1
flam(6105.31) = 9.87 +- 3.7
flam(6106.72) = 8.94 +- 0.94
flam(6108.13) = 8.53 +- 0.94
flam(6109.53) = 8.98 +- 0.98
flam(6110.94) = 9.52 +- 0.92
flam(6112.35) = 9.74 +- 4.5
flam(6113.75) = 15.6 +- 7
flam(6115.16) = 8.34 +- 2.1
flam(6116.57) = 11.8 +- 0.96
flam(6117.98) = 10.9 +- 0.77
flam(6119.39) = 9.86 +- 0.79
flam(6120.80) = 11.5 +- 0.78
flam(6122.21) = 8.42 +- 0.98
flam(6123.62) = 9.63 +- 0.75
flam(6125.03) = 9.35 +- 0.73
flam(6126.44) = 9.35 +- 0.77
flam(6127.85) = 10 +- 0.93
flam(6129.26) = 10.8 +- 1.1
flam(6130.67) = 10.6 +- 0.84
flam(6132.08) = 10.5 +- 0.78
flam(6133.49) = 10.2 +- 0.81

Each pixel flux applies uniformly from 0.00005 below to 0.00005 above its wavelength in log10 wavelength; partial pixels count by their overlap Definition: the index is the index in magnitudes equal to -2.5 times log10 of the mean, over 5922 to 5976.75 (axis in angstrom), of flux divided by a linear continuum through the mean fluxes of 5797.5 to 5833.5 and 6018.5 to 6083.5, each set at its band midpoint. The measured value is 0.10 mag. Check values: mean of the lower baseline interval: 10.4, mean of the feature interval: 9.16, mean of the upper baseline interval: 9.82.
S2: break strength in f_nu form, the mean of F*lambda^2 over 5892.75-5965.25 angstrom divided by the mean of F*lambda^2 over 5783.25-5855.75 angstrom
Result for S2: 0.93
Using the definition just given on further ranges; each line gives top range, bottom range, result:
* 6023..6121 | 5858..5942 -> 1.09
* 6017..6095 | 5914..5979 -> 1.09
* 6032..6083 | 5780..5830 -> 1.08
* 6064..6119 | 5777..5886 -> 1.06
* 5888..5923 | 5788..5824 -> 0.92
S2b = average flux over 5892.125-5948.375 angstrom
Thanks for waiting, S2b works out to 9.49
